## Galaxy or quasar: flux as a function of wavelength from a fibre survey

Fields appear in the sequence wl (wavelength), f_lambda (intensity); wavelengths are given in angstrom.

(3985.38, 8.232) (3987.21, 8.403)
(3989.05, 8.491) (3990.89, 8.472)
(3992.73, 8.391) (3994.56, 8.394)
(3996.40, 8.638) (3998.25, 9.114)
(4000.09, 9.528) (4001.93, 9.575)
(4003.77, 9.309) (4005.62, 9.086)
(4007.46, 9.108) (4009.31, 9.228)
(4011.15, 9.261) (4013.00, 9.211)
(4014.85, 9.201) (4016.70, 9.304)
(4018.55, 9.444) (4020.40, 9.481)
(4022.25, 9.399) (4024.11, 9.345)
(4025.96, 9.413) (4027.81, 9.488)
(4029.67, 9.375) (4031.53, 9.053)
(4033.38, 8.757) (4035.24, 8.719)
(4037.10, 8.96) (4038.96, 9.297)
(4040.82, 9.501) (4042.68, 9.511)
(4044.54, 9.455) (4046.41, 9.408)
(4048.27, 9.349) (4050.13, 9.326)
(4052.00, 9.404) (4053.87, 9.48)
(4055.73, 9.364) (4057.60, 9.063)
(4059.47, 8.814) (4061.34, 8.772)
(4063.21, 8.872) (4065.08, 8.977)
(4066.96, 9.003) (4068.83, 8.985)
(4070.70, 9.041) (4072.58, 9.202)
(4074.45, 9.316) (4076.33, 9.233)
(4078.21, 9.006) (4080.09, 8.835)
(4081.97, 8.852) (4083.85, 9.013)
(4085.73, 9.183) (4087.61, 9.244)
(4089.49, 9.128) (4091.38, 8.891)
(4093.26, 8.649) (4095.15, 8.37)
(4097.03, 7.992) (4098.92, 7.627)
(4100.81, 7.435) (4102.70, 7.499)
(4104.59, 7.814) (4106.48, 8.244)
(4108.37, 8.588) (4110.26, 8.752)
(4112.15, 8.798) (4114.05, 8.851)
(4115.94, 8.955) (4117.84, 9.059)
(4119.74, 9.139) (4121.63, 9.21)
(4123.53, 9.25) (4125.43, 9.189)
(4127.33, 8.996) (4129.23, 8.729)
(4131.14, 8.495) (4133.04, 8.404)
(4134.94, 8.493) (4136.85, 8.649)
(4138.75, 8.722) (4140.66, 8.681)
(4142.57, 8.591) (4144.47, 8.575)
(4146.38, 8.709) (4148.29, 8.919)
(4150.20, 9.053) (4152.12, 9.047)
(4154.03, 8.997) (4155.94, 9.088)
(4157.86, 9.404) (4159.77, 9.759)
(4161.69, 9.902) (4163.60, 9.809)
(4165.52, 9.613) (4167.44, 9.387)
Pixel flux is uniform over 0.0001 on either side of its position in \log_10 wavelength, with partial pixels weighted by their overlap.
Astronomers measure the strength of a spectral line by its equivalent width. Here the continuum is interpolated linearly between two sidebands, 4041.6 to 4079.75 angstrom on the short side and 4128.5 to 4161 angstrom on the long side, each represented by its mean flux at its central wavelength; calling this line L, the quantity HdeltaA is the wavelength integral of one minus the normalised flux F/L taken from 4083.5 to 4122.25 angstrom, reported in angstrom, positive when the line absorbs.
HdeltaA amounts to 1.9 angstrom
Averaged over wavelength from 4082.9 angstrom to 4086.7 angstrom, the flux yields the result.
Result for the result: 9.11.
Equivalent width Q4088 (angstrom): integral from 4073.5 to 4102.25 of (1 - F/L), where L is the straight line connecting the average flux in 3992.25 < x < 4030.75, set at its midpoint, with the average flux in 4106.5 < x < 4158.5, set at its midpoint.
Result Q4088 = 0.92 angstrom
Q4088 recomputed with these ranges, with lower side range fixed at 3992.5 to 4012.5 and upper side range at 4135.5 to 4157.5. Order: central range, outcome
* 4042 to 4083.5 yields -0.8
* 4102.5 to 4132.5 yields 0.4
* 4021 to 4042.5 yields -0.5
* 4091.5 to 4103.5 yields 1.2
